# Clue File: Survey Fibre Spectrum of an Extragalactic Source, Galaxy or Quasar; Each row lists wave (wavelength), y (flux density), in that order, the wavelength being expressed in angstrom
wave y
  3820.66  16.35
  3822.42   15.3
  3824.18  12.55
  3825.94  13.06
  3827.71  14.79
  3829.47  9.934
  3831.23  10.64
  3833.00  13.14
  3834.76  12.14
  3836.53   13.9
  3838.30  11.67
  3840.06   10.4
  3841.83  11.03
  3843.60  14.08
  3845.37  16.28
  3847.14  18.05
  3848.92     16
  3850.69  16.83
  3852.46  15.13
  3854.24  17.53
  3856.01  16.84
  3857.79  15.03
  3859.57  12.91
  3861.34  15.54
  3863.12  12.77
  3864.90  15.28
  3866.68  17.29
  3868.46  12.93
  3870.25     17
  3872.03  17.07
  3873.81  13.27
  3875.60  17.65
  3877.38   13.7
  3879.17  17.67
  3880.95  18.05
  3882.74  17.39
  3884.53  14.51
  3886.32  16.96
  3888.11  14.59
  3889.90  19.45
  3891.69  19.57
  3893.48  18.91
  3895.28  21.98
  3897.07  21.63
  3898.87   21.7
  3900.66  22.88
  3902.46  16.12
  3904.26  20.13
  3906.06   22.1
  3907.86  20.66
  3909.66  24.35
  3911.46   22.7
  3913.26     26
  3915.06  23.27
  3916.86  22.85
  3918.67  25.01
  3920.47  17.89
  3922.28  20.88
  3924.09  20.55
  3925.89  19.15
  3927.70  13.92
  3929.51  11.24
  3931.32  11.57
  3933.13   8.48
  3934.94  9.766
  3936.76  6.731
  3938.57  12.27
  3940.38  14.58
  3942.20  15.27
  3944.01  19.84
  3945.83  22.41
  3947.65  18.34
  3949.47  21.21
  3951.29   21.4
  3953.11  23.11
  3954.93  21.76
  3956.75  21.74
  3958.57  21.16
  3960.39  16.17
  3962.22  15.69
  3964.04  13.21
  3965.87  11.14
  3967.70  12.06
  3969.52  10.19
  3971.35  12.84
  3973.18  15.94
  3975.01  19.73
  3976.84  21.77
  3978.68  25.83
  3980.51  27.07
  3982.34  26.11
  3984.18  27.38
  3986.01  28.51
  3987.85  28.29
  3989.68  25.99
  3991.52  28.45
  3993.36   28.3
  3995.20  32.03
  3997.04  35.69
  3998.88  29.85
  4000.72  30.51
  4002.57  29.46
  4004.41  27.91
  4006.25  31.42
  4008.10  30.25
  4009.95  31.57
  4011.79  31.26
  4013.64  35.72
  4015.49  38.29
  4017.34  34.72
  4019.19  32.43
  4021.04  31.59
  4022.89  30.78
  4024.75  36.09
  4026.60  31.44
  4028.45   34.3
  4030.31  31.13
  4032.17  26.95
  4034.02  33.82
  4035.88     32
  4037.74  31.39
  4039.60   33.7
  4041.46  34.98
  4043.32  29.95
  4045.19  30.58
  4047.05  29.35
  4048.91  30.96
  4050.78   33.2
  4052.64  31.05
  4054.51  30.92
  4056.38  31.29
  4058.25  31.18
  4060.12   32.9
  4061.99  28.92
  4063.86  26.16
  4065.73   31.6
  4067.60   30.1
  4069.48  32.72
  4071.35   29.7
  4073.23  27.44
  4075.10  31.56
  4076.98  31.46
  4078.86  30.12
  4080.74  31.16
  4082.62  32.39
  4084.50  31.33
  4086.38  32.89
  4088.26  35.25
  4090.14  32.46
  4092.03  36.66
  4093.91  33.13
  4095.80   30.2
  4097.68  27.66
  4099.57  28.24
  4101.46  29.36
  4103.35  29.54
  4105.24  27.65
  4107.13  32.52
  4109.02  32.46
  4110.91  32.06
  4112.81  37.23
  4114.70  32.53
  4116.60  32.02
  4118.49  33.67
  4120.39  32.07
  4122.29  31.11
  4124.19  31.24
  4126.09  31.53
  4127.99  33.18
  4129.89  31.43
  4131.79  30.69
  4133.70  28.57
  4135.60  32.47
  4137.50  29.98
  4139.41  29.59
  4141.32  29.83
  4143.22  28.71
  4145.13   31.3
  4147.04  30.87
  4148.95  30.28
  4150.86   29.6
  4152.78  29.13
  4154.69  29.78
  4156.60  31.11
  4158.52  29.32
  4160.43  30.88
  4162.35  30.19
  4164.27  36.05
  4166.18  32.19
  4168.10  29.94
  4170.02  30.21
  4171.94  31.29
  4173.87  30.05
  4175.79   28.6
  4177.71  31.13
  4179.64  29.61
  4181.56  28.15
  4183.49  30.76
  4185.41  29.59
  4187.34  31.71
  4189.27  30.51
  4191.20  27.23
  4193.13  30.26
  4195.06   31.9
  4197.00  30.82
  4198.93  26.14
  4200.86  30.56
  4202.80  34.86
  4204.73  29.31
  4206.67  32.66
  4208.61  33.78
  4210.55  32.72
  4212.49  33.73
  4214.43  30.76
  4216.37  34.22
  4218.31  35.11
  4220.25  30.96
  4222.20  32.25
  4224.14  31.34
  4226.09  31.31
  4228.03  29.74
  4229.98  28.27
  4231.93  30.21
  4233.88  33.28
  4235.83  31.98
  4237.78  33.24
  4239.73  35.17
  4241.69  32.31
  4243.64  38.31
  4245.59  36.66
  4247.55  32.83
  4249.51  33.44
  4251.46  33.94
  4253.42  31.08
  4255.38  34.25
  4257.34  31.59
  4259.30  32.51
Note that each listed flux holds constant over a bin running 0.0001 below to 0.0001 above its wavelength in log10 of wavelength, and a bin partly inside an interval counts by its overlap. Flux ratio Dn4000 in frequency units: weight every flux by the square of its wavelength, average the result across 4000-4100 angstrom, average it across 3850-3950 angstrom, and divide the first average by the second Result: 1.95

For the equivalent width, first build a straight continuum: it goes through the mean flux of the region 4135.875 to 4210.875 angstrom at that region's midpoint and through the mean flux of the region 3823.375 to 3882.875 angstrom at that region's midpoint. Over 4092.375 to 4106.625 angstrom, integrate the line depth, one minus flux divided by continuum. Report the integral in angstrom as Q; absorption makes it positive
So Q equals -1.6 angstrom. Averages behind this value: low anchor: 14.6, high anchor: 30.5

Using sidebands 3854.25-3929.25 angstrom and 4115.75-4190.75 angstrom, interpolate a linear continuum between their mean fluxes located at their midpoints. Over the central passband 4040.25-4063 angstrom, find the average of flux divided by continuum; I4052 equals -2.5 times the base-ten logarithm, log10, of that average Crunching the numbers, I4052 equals -0.20 mag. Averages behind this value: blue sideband 18.4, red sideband 30.7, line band 31.3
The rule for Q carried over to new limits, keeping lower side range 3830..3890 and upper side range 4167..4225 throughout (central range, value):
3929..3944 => 5.6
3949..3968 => 1.4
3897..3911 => -3.4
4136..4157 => -1.0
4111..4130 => -3.6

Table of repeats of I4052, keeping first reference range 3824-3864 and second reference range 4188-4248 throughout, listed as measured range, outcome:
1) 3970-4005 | -0.242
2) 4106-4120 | -0.224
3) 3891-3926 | -0.250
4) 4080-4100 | -0.235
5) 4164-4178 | -0.044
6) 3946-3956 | -0.115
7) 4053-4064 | -0.248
